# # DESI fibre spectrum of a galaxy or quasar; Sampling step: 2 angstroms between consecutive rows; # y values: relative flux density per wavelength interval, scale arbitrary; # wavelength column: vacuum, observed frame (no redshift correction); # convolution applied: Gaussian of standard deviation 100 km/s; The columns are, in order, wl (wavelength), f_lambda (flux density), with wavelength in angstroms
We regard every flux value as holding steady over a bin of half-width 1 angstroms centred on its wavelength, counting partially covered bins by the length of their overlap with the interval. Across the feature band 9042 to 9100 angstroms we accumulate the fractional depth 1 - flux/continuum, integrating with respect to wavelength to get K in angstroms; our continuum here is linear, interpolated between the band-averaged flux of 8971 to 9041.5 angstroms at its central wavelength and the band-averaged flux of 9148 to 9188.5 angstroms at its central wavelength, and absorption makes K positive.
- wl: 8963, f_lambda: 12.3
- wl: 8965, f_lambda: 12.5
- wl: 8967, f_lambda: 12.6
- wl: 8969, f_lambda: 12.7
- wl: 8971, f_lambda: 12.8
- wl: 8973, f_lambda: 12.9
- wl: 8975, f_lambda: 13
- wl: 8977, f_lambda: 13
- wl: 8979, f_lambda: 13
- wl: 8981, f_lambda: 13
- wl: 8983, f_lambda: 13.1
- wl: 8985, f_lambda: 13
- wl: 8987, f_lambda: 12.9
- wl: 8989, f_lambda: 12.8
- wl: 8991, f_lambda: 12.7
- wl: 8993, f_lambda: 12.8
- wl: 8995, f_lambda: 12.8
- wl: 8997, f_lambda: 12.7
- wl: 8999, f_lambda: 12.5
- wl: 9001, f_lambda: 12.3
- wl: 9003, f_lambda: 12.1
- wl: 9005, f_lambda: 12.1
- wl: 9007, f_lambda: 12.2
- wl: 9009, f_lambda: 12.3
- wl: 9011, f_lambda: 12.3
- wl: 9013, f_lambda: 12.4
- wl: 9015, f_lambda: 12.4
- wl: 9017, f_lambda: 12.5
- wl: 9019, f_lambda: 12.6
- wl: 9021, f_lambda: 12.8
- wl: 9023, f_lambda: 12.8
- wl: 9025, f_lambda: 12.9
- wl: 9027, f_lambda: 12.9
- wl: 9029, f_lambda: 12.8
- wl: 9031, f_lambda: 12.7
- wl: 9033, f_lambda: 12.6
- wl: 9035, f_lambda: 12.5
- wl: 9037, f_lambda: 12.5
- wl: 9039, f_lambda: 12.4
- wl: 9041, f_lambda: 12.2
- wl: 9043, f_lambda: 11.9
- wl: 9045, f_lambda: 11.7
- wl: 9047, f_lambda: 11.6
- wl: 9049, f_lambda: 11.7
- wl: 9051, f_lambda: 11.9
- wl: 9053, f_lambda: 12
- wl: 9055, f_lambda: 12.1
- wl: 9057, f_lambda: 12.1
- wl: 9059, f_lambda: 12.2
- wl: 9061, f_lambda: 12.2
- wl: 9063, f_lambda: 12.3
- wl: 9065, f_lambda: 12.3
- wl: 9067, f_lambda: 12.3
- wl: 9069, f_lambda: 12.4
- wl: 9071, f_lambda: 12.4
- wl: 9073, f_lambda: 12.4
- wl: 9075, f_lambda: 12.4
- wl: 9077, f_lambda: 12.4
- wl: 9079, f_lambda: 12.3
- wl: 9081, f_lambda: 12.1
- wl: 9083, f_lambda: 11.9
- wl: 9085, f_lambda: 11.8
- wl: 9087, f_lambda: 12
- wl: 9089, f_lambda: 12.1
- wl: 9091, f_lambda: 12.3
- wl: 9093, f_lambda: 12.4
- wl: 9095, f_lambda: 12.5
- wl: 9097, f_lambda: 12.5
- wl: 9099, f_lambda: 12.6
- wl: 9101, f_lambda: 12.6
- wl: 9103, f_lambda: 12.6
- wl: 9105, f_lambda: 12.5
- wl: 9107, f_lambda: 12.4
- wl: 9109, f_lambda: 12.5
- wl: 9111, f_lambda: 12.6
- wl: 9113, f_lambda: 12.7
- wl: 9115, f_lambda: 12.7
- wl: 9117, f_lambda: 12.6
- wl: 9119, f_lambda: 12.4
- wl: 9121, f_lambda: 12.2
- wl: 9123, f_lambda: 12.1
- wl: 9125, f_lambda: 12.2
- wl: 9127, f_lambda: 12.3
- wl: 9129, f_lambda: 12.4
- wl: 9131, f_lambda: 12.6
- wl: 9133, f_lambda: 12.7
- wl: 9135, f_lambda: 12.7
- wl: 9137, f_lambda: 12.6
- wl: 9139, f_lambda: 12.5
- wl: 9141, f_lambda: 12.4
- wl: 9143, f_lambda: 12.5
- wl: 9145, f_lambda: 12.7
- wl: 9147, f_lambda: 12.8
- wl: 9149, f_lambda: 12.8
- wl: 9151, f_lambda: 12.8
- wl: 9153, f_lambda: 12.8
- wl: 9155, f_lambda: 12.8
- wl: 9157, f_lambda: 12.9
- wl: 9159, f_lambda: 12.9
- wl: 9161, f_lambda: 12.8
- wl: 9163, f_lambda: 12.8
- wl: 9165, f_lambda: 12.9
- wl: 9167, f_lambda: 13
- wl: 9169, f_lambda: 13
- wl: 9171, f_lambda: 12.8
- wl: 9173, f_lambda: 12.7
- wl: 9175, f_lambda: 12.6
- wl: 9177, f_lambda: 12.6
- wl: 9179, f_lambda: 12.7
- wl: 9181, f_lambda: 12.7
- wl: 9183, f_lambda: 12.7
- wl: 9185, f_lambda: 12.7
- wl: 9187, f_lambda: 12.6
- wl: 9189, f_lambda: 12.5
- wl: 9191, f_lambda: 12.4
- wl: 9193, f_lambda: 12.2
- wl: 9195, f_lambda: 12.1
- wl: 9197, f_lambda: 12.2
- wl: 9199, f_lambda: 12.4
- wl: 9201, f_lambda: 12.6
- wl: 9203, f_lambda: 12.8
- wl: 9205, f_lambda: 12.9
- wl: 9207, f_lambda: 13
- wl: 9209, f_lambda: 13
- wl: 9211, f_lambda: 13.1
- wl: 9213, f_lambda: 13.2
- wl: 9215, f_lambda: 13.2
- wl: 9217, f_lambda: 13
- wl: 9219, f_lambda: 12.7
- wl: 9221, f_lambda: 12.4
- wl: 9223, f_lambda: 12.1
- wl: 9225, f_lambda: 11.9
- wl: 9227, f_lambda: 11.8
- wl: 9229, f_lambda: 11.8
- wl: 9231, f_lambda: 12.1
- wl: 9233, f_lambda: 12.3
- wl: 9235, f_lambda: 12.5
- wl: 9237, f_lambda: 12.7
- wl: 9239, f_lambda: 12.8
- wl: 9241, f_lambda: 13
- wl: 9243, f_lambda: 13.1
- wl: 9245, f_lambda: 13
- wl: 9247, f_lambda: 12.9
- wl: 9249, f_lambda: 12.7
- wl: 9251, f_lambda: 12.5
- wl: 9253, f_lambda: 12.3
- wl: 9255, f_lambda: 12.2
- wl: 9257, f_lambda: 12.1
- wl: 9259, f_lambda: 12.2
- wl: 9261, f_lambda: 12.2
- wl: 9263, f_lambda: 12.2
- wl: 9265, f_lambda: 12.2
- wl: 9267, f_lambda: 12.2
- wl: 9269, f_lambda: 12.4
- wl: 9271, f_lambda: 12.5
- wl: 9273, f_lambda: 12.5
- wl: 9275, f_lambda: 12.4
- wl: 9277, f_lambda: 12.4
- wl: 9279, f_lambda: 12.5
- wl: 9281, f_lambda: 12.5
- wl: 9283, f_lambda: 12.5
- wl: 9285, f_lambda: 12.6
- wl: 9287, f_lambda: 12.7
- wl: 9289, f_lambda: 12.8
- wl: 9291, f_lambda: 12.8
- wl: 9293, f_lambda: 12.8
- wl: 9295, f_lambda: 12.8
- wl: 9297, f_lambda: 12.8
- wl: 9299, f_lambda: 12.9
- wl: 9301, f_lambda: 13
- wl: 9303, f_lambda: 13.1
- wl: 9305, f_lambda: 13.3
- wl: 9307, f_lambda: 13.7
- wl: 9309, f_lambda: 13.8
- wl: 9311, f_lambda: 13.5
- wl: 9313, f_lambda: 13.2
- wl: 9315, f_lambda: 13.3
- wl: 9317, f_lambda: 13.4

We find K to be 2.4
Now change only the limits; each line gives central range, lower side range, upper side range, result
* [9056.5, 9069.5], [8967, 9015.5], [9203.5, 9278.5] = 0.38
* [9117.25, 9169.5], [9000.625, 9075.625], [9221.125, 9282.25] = -1.16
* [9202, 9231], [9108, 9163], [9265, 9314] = 0.21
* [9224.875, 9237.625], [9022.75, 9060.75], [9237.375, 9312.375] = 0.47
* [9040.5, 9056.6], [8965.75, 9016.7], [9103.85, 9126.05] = 0.86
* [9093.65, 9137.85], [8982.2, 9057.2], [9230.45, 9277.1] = -0.15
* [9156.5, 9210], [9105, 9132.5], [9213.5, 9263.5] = -0.95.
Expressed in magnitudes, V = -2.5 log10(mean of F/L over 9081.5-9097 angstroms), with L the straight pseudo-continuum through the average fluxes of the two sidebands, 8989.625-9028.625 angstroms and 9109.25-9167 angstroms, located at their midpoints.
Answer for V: 0.04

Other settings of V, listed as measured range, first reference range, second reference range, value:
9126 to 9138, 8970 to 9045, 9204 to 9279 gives 0.00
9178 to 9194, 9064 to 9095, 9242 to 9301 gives -0.01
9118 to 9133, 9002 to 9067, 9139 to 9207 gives 0.02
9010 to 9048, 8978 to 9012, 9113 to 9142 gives 0.01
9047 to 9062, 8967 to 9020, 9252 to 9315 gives 0.06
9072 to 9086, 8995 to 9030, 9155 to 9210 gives 0.03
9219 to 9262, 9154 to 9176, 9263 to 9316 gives 0.03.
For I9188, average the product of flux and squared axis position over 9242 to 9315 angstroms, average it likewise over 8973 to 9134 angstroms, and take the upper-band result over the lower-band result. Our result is 1.07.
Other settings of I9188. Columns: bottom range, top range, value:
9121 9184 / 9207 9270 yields 1.01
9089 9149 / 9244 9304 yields 1.04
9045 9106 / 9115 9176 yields 1.05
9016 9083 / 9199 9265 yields 1.06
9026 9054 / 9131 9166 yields 1.06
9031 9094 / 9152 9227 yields 1.07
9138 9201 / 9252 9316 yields 1.03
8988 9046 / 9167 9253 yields 1.05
